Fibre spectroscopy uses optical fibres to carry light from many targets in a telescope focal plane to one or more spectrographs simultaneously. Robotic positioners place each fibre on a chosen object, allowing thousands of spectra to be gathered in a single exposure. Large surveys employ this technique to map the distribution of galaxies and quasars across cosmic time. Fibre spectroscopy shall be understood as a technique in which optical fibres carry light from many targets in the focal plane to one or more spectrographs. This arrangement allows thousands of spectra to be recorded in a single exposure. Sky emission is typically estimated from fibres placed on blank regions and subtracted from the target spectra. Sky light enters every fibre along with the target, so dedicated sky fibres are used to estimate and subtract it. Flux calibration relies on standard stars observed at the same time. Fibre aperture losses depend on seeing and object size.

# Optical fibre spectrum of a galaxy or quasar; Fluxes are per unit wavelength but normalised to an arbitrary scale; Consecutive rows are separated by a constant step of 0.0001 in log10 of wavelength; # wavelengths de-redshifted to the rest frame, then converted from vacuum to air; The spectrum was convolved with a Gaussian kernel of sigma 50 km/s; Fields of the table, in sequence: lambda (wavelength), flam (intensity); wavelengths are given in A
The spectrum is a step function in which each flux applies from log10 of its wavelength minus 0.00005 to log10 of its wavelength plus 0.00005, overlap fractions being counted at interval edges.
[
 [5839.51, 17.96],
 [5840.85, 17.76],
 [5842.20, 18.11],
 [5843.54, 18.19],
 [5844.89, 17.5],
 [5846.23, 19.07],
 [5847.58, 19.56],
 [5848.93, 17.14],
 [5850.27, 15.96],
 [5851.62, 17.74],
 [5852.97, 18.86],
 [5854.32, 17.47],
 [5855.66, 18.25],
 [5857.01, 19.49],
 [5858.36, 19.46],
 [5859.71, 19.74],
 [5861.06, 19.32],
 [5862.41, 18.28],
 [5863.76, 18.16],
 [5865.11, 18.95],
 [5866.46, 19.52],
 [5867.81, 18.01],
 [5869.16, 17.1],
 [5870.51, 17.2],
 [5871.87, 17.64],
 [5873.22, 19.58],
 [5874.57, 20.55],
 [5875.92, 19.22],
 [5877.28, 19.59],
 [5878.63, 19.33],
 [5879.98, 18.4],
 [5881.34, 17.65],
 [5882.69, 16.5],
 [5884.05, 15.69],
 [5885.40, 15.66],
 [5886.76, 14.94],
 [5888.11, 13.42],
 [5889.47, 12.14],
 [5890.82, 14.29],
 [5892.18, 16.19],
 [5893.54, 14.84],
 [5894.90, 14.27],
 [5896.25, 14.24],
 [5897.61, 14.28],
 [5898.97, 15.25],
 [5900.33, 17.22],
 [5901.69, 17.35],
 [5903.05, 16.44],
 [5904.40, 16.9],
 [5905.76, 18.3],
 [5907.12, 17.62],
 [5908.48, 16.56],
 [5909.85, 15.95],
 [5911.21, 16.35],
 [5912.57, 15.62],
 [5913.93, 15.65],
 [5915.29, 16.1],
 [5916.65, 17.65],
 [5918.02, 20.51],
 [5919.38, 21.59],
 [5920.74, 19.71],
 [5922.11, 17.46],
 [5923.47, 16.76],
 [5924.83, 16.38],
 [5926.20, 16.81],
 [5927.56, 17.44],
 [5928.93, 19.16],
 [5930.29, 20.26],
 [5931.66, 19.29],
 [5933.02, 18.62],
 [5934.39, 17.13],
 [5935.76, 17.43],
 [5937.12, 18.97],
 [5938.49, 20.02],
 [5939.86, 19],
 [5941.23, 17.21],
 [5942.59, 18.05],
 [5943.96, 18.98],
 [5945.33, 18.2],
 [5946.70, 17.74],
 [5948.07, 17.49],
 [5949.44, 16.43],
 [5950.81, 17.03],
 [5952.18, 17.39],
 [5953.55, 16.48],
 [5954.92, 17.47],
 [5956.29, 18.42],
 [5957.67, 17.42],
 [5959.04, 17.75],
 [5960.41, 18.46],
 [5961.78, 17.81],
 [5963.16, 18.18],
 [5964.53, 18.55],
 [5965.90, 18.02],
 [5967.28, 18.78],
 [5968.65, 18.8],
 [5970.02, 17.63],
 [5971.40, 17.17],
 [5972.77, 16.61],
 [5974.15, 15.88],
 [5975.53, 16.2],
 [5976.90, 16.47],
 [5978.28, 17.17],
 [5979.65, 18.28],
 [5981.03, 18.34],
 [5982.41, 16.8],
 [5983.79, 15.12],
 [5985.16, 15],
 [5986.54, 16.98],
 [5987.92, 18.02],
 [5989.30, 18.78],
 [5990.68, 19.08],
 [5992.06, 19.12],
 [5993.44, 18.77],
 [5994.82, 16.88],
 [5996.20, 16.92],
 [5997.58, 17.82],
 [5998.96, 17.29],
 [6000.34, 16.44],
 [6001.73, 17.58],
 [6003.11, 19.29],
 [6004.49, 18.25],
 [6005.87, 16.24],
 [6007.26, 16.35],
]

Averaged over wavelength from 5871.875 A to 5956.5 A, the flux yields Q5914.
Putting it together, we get 17.3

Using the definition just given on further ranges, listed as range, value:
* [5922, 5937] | 18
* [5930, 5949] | 18.4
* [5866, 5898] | 16.7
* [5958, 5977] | 17.6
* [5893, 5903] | 15.4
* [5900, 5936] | 17.6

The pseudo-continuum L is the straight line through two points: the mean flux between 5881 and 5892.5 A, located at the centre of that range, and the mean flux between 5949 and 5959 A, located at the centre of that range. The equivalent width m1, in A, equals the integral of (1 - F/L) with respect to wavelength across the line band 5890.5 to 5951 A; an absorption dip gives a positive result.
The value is -4.2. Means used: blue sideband 15.1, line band 17.3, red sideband 17.3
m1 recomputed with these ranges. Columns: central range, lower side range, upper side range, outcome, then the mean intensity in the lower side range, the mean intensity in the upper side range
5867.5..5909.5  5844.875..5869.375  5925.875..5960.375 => 3.8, 18.5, 18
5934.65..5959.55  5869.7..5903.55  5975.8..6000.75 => -1.2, 16.5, 17.4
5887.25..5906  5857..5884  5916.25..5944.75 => 3.3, 18.6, 18.5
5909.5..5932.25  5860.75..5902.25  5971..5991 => -1.2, 16.9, 17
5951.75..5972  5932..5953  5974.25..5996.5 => -0.2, 18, 17.3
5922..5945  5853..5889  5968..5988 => -1.1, 18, 16.9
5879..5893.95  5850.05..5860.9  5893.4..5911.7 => 1.3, 18.5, 16.1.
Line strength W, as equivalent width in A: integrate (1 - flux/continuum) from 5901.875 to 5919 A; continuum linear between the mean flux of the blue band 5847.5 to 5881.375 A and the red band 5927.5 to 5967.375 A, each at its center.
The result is 1.2 A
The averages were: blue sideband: 18.5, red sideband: 18.1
